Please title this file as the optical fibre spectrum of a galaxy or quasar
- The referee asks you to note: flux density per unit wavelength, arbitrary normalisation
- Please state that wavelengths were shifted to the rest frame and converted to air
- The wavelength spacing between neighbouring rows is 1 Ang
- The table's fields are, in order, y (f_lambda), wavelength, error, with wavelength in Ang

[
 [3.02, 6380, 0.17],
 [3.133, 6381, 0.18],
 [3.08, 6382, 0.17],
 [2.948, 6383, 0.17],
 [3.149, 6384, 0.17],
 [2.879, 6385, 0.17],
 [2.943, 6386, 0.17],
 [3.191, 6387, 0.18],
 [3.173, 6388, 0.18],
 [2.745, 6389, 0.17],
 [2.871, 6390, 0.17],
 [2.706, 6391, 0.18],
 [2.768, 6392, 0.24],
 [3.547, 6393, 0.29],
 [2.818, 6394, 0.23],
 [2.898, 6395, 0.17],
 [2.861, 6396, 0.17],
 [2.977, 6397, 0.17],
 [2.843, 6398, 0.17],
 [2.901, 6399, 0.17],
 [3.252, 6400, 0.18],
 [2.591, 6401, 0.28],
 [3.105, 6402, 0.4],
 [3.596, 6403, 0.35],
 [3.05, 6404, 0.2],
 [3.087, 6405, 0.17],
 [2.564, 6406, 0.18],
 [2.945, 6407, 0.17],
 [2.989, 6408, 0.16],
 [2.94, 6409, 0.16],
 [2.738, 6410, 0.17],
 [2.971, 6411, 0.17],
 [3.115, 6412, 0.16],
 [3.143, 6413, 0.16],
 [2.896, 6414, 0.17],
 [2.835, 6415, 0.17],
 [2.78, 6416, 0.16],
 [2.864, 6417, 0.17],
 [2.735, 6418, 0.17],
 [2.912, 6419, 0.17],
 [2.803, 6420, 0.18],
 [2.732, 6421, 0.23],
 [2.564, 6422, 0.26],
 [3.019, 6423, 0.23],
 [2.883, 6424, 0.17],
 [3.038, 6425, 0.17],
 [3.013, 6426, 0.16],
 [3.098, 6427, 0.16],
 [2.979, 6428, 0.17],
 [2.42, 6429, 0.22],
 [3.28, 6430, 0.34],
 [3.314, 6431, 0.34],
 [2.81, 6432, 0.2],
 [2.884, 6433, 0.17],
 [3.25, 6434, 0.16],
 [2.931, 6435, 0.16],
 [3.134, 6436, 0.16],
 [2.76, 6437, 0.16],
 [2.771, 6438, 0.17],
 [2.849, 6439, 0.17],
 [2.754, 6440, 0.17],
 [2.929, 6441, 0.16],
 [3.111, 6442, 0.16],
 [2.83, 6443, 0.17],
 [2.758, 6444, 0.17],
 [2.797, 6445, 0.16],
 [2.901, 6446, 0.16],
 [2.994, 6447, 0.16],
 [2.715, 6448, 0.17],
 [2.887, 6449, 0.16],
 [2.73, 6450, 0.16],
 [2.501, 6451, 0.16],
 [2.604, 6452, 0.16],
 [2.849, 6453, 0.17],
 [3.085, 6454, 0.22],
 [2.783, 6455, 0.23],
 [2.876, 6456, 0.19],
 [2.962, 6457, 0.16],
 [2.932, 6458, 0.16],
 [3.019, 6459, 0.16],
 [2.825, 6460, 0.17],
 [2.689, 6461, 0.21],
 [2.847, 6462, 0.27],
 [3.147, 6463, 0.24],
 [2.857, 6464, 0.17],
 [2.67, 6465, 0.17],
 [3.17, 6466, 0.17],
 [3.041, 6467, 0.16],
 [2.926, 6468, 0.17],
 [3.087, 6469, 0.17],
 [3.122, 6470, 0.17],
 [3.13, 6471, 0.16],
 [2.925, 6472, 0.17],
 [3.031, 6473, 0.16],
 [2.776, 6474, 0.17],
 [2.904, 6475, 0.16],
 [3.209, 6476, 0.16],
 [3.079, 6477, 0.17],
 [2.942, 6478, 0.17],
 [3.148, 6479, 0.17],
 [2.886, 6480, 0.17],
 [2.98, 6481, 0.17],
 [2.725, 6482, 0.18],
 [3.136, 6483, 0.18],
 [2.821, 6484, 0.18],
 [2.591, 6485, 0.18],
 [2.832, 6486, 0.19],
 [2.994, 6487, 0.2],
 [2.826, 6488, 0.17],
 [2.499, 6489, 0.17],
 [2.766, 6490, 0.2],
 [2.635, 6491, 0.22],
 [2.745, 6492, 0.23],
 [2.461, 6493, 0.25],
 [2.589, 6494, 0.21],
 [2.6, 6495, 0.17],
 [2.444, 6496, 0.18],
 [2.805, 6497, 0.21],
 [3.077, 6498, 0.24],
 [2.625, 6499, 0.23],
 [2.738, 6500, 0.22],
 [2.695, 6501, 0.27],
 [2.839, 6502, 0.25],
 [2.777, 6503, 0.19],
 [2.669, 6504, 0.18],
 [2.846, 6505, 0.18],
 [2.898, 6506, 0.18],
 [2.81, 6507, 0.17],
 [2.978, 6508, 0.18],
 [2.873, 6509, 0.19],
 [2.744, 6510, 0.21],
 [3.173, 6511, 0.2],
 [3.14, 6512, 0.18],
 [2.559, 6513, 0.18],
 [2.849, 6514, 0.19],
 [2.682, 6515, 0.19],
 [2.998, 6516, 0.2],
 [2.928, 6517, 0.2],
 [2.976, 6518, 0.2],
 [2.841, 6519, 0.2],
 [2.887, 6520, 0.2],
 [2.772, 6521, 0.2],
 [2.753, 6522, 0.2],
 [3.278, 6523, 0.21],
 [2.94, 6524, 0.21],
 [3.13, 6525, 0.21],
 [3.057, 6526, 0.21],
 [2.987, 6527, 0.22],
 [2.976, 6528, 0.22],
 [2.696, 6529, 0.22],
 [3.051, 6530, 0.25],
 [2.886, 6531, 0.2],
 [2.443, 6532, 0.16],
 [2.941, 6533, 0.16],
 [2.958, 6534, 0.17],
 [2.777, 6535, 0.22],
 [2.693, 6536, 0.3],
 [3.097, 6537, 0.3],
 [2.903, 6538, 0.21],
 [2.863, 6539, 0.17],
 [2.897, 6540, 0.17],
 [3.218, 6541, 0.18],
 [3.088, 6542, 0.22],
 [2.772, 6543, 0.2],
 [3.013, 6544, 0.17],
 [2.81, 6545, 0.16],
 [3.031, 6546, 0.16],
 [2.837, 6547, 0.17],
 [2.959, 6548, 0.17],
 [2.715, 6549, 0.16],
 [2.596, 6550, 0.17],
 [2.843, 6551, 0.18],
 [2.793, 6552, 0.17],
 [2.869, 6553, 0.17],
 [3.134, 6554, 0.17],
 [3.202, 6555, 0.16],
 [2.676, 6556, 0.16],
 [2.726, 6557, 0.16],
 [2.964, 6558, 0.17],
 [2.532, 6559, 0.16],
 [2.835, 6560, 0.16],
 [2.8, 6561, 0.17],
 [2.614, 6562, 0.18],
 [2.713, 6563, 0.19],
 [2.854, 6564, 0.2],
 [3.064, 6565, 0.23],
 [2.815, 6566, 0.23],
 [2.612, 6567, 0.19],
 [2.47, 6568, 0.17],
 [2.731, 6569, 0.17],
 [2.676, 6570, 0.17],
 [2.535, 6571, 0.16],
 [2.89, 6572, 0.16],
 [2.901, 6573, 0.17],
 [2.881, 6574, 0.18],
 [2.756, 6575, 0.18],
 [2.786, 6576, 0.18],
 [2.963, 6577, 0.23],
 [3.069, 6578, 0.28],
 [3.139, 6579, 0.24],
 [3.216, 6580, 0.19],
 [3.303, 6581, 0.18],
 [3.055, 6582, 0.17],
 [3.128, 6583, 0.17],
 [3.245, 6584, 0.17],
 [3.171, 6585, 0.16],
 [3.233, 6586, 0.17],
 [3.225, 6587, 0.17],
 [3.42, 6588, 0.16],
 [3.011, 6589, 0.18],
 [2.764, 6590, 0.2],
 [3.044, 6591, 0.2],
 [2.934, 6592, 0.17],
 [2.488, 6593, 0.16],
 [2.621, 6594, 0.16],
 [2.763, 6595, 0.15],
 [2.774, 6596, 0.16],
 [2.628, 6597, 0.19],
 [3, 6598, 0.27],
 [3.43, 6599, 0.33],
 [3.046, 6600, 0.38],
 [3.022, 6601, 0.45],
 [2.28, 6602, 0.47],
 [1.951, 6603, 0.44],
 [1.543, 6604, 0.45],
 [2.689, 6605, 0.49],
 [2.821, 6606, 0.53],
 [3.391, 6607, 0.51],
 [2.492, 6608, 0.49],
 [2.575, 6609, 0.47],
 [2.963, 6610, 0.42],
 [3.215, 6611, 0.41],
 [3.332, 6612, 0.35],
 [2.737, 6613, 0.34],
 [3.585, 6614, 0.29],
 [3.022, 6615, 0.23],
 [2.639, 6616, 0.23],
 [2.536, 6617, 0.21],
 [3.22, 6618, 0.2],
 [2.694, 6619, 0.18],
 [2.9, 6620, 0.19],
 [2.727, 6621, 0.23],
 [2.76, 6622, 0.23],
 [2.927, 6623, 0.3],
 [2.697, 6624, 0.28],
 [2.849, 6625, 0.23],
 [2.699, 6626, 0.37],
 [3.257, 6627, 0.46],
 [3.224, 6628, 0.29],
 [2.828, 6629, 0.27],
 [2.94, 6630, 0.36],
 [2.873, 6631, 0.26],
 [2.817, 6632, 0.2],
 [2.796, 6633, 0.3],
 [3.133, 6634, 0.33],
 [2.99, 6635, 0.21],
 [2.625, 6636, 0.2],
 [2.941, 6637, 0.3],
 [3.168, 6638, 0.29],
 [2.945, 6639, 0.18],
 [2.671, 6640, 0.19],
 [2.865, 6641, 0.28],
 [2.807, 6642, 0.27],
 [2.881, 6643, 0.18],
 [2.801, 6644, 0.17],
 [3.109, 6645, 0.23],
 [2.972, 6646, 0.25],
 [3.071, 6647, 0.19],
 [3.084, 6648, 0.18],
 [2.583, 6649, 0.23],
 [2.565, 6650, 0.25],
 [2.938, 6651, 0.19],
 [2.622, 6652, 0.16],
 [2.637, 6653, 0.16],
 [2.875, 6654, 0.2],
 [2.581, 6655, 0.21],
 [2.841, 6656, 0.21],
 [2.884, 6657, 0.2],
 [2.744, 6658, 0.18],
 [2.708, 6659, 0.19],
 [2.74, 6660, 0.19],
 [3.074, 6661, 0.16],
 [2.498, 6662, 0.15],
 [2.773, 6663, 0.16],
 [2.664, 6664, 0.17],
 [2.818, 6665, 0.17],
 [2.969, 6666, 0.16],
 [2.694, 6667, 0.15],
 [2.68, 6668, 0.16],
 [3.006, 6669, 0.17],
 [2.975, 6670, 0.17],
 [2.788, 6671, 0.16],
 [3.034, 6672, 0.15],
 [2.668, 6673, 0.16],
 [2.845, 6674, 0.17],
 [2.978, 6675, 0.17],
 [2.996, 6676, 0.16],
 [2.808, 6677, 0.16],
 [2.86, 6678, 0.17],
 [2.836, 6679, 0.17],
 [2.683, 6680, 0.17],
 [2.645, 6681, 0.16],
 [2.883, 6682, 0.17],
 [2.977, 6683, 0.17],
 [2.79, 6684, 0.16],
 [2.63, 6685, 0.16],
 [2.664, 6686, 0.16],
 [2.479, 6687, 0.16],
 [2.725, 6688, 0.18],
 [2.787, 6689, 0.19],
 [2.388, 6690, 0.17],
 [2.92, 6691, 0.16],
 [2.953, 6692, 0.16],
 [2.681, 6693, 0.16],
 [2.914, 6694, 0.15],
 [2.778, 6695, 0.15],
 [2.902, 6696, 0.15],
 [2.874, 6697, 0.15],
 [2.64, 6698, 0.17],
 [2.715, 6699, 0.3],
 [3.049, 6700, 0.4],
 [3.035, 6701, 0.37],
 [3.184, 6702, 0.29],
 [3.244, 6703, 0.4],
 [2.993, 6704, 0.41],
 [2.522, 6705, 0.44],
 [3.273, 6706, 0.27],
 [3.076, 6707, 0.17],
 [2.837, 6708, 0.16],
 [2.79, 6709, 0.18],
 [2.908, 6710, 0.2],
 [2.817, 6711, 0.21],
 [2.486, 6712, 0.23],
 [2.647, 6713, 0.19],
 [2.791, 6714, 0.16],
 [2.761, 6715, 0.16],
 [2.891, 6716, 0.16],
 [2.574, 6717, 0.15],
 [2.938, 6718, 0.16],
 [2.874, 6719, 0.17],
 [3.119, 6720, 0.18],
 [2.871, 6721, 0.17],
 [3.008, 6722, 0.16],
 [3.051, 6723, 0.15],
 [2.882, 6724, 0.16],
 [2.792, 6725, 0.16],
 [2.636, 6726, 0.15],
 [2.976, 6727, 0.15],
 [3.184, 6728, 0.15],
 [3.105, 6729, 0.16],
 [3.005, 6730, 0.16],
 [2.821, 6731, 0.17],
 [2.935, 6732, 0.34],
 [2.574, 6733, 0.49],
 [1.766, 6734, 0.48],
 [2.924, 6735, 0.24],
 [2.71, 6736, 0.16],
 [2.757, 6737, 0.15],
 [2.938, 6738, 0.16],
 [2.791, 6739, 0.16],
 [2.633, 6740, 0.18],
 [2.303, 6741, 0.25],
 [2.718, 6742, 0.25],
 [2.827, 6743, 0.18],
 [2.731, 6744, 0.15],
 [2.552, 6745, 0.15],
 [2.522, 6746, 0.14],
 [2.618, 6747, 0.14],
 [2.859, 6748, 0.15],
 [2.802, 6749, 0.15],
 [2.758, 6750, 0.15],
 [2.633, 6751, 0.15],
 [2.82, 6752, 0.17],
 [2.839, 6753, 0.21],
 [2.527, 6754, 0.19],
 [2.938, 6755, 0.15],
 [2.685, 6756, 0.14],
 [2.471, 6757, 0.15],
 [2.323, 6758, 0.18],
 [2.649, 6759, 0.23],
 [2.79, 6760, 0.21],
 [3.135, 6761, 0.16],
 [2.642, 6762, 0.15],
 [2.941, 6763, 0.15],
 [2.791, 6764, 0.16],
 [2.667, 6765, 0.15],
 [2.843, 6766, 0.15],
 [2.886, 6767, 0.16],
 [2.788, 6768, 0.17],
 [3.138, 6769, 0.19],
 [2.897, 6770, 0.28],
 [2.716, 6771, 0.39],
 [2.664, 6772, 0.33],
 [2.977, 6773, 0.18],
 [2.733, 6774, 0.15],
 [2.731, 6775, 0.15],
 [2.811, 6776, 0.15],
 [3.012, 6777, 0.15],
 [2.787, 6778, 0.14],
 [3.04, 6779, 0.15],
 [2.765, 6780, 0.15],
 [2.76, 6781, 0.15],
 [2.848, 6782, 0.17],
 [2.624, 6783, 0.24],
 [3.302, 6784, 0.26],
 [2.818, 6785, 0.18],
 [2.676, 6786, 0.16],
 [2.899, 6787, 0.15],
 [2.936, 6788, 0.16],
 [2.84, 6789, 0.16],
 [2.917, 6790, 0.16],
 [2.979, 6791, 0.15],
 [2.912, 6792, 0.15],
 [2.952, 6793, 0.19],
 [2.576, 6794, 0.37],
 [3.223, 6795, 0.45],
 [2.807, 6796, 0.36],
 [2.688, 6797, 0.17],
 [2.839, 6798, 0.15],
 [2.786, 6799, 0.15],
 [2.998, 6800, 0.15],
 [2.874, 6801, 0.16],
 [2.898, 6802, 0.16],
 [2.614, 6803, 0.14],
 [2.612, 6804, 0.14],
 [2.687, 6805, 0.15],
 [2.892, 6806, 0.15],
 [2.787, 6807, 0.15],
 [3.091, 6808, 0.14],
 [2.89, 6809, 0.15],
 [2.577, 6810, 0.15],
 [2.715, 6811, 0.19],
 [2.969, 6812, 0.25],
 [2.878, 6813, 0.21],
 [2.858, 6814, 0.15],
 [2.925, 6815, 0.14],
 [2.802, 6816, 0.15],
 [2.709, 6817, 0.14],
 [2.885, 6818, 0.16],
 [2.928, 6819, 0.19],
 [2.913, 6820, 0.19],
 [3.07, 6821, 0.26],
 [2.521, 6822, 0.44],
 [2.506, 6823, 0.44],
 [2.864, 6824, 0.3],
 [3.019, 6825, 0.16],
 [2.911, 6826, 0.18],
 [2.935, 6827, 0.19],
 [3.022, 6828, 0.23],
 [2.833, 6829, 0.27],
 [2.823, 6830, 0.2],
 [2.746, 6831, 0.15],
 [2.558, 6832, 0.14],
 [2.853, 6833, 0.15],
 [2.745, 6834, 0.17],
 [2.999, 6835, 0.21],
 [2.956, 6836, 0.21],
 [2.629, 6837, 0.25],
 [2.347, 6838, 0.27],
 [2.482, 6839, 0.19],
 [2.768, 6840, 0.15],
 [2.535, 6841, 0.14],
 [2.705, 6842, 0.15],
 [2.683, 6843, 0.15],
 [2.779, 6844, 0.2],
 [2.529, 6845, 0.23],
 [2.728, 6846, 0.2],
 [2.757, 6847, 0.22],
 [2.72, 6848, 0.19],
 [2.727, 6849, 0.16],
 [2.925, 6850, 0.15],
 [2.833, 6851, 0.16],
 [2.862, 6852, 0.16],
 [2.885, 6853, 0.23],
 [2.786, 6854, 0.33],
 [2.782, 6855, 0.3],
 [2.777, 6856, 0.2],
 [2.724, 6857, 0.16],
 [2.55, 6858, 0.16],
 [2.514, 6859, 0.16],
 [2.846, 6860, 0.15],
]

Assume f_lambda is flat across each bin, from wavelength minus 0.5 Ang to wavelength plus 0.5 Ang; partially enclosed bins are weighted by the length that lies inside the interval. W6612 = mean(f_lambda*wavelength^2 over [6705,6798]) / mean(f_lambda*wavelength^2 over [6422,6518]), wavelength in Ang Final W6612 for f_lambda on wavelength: 1.06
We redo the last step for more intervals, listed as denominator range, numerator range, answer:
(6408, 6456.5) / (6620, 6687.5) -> 1.05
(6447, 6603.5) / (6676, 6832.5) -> 1.05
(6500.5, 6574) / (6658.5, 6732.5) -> 1.04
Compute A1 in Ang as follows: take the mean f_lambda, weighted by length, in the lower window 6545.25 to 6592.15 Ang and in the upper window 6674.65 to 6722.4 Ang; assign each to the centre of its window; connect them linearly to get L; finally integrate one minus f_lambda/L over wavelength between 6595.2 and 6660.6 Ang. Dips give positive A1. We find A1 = 0.8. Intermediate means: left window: 2.91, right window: 2.84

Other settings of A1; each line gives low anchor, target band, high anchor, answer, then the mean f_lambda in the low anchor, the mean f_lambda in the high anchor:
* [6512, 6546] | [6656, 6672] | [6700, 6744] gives 0.3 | 2.91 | 2.84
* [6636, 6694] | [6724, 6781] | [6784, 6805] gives 1.4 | 2.81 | 2.85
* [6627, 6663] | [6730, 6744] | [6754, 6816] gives 0.8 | 2.86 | 2.82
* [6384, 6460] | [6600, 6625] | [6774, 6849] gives 0.7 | 2.92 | 2.81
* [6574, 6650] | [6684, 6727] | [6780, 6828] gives 0.6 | 2.9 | 2.85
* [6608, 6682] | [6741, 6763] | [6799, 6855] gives 0.9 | 2.86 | 2.79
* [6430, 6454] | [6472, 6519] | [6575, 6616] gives 1.0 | 2.89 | 2.92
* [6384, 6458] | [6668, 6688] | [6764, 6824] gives 0.3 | 2.92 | 2.84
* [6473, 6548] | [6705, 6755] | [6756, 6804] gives 0.8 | 2.86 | 2.83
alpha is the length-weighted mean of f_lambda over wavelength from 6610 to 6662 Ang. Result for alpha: 2.88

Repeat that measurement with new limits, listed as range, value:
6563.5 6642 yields 2.88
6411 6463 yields 2.89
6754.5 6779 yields 2.8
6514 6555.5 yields 2.91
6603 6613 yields 2.74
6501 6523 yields 2.86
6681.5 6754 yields 2.8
